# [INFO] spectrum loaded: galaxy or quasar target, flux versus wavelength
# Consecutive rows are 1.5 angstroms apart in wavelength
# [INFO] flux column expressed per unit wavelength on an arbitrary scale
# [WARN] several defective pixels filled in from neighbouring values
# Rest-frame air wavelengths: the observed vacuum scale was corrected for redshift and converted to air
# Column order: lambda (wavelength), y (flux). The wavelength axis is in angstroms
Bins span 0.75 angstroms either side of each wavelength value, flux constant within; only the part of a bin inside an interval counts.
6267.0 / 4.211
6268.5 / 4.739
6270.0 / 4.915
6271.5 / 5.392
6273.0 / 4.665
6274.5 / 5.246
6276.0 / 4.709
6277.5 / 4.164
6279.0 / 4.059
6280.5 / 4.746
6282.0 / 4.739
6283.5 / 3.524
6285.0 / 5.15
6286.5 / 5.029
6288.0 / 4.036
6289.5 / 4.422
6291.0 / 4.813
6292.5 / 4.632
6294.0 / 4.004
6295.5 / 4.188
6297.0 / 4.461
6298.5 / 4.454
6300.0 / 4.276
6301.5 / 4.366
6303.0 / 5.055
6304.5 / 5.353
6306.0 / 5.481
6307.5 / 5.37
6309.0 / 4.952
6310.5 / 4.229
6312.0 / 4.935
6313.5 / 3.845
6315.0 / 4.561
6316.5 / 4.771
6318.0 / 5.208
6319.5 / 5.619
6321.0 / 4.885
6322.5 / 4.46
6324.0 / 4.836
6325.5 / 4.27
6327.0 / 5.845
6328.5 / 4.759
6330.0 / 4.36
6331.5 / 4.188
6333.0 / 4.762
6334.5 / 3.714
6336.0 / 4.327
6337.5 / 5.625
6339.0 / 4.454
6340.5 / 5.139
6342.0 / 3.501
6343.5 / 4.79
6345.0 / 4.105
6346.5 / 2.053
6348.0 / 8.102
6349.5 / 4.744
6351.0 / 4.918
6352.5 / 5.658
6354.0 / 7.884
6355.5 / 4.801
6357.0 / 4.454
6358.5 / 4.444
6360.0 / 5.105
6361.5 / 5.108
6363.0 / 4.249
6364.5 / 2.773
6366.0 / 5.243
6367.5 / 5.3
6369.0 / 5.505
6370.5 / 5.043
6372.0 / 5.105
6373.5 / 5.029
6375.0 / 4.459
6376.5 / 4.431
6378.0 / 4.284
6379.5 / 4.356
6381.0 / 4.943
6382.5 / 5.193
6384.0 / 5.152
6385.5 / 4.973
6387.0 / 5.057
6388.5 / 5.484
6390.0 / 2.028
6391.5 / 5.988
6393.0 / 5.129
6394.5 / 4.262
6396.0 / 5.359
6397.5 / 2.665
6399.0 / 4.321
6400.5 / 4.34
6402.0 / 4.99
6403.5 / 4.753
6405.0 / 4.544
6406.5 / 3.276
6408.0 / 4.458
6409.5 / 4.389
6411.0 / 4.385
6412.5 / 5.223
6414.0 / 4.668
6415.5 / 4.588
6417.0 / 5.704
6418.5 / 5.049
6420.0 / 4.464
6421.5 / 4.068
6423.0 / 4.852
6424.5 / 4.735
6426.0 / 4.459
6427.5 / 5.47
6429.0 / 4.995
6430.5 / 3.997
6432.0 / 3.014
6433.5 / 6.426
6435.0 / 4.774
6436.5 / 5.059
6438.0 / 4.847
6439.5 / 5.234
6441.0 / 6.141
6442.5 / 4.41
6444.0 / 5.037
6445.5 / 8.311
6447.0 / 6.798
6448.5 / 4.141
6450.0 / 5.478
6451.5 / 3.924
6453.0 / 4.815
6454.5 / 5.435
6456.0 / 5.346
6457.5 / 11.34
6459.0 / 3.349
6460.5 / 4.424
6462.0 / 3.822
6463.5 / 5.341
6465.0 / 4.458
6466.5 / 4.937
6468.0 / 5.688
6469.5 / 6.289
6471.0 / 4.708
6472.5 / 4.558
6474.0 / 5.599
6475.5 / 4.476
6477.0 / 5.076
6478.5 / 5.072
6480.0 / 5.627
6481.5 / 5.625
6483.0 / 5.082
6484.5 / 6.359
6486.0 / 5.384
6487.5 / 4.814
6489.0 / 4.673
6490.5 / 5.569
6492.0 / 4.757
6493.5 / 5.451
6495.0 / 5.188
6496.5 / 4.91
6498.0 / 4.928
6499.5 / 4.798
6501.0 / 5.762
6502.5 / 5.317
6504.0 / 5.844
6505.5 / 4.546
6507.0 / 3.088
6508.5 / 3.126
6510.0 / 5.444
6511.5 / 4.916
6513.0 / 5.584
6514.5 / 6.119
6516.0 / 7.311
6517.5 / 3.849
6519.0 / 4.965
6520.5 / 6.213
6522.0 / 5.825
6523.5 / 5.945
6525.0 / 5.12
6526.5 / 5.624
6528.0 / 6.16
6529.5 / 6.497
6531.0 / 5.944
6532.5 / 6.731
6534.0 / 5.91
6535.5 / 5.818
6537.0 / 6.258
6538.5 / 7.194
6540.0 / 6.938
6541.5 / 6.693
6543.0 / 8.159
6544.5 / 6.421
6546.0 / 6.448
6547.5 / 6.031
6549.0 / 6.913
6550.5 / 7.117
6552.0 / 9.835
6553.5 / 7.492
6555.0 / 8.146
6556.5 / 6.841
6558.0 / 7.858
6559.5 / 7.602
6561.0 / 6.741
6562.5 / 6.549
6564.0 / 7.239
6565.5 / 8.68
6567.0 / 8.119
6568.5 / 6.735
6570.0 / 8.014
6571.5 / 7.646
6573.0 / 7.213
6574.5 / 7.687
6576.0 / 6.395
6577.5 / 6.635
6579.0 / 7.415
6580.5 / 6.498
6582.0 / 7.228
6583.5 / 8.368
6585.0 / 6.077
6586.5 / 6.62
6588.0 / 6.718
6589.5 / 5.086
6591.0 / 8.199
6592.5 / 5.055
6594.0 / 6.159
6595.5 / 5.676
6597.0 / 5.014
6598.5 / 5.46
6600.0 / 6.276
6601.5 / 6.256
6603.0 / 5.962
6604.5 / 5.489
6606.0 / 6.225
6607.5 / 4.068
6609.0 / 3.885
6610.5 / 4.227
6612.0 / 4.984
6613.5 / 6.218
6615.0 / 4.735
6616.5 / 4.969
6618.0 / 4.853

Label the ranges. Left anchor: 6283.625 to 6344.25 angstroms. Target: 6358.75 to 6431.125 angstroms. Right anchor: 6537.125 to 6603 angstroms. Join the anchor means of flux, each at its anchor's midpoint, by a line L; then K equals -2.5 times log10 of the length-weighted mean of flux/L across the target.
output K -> 0.15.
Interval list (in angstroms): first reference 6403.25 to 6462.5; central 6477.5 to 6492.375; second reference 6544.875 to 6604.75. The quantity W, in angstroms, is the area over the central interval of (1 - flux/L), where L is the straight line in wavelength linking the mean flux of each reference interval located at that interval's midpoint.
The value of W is 1.0 angstroms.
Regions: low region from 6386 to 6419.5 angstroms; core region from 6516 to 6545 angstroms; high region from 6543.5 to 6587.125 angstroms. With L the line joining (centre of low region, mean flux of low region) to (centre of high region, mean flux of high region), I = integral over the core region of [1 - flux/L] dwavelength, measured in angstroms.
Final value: 2.4 angstroms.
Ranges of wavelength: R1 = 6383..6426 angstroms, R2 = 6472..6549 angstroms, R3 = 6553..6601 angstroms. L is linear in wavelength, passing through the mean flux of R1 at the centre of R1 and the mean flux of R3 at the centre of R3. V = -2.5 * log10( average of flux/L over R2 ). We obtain 0.09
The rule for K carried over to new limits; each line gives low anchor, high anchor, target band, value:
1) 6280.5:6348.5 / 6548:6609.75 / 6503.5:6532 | 0.167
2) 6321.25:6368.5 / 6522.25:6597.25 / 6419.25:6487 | 0.124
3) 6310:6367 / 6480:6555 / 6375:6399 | 0.100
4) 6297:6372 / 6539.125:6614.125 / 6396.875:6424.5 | 0.198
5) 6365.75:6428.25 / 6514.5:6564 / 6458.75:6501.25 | 0.148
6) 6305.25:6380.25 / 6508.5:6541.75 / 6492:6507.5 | 0.147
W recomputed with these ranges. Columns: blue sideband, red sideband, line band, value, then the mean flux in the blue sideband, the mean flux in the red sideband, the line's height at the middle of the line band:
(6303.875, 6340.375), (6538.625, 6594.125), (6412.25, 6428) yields 2.5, 4.79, 7.14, 5.73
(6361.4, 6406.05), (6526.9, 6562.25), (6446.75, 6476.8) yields 2.8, 4.65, 6.93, 5.76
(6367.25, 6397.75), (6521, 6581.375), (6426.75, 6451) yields 1.1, 4.77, 6.92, 5.49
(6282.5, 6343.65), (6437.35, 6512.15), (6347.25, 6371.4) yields -2.0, 4.65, 5.21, 4.81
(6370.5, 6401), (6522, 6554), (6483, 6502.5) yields 2.6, 4.64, 6.61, 6.02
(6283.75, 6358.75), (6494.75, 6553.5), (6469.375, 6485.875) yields 1.1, 4.76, 5.91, 5.65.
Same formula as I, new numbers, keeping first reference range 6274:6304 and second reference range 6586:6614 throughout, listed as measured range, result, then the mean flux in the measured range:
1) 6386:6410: 2.24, 4.45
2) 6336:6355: -1.34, 5.05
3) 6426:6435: 0.49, 4.75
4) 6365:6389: -0.58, 4.94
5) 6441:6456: -0.94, 5.41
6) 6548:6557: -3.66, 7.7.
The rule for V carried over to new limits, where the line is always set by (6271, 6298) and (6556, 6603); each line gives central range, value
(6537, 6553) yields -0.09 mag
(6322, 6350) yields 0.07 mag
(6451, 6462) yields 0.08 mag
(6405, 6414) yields 0.25 mag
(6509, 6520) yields 0.17 mag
